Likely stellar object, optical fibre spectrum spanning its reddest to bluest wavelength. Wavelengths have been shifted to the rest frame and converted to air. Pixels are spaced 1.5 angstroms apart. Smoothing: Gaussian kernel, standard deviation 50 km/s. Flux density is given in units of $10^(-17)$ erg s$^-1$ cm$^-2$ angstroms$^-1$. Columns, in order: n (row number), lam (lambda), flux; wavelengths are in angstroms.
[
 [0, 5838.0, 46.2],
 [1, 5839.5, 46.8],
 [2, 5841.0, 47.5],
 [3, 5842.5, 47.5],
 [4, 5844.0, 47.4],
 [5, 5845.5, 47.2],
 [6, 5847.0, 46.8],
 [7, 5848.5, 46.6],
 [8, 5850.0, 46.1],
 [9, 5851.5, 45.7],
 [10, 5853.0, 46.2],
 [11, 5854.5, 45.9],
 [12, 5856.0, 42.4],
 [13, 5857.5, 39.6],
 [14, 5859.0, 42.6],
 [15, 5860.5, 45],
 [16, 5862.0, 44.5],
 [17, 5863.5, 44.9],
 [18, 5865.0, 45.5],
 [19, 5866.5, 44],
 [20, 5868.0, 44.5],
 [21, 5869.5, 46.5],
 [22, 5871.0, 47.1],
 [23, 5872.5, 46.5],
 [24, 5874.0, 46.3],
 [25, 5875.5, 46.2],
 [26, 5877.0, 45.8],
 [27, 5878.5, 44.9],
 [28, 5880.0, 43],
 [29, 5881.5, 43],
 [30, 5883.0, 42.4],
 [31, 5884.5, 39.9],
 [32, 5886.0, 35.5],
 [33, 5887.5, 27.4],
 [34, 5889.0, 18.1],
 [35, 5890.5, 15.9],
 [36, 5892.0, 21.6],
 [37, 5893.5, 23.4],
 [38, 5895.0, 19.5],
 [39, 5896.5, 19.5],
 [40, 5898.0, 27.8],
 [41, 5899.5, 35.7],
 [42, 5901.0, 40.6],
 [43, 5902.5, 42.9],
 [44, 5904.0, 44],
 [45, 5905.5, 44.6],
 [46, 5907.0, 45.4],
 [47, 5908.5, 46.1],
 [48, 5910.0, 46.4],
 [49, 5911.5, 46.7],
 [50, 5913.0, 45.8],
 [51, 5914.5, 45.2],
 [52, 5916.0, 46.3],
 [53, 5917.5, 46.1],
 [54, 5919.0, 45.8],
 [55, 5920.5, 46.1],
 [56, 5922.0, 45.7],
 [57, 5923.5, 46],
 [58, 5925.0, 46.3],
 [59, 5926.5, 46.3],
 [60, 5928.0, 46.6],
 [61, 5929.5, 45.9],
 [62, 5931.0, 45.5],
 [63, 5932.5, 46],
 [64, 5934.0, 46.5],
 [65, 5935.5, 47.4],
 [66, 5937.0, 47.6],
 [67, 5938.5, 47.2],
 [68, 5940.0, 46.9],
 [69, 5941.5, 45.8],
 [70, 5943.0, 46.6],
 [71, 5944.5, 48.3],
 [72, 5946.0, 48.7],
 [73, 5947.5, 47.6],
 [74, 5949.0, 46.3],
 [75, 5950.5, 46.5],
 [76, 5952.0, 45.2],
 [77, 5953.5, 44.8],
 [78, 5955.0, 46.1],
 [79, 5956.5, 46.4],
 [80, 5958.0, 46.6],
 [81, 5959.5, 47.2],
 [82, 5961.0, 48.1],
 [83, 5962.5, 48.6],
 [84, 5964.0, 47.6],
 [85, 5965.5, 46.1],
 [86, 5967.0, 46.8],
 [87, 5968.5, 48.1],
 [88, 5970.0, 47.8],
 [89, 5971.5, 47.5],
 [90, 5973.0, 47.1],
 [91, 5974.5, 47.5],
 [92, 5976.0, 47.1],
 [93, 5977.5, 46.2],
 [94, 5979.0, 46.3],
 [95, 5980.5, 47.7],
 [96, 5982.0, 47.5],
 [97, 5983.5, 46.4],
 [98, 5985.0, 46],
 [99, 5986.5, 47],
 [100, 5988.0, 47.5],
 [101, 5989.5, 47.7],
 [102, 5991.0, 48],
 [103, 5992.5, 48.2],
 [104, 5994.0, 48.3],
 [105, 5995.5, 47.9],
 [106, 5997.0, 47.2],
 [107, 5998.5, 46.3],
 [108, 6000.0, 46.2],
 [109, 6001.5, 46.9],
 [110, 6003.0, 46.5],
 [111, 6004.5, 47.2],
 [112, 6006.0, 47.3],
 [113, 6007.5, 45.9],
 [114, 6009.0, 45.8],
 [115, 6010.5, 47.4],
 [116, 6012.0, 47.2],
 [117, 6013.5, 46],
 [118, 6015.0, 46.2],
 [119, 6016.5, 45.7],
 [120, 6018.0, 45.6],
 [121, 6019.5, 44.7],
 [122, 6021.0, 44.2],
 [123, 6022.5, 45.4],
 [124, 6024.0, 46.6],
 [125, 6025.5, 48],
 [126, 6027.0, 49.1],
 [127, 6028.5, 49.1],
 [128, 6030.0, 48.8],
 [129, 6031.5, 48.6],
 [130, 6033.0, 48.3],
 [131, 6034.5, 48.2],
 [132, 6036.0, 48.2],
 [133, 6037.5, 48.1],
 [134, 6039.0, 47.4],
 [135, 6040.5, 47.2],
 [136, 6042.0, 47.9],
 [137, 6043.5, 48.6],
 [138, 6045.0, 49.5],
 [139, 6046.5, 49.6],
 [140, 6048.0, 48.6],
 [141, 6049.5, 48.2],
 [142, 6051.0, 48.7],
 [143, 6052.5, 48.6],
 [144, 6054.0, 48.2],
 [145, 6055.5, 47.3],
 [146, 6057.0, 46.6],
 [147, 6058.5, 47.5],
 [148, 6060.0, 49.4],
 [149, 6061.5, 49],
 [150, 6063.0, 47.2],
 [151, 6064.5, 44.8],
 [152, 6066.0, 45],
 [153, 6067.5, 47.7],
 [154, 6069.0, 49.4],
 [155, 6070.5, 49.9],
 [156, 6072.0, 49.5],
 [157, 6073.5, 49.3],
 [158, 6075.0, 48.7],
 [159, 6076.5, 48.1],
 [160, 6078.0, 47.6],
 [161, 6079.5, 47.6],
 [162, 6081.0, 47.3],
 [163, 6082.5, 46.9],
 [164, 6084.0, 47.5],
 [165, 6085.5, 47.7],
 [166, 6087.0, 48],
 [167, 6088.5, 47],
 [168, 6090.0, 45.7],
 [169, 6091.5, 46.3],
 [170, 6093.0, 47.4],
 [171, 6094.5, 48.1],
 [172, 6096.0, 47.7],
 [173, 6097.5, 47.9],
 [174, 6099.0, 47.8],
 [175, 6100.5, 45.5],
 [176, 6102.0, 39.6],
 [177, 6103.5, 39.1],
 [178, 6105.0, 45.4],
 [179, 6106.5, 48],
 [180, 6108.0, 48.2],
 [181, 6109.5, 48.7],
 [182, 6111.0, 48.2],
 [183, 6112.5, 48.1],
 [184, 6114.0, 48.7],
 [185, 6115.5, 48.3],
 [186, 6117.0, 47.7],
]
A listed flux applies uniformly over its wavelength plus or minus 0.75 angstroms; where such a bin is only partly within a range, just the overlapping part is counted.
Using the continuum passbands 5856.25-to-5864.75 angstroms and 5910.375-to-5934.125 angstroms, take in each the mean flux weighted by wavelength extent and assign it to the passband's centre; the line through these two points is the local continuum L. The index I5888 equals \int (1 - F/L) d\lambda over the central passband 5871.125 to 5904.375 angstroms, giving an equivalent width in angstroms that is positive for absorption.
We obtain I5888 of 7.01 angstroms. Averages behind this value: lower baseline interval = 43.4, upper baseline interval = 46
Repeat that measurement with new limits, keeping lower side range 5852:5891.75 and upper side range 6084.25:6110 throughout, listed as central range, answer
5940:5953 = -1.22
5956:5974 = -1.70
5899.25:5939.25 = -3.12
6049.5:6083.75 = -1.71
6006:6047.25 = -2.40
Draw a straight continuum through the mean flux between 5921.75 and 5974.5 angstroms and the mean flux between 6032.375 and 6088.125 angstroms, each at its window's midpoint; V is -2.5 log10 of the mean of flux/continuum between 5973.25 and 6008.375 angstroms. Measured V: 0.00 mag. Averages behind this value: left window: 46.8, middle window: 47.1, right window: 48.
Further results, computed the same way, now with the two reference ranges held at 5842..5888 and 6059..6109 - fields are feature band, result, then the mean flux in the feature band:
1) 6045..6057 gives -0.04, 48.4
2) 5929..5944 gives -0.03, 46.6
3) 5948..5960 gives -0.02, 46.1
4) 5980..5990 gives -0.03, 47.1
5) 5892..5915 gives 0.19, 37.6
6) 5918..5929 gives -0.03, 46.1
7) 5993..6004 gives -0.03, 47.1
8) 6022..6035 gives -0.04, 48.1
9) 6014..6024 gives 0.02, 45.4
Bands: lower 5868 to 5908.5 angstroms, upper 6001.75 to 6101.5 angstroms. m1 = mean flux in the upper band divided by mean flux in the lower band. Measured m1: 1.28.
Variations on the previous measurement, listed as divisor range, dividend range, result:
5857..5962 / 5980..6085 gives 1.12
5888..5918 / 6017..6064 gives 1.33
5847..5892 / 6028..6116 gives 1.15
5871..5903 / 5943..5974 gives 1.35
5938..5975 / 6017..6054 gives 1.02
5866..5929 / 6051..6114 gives 1.18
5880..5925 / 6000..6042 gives 1.24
